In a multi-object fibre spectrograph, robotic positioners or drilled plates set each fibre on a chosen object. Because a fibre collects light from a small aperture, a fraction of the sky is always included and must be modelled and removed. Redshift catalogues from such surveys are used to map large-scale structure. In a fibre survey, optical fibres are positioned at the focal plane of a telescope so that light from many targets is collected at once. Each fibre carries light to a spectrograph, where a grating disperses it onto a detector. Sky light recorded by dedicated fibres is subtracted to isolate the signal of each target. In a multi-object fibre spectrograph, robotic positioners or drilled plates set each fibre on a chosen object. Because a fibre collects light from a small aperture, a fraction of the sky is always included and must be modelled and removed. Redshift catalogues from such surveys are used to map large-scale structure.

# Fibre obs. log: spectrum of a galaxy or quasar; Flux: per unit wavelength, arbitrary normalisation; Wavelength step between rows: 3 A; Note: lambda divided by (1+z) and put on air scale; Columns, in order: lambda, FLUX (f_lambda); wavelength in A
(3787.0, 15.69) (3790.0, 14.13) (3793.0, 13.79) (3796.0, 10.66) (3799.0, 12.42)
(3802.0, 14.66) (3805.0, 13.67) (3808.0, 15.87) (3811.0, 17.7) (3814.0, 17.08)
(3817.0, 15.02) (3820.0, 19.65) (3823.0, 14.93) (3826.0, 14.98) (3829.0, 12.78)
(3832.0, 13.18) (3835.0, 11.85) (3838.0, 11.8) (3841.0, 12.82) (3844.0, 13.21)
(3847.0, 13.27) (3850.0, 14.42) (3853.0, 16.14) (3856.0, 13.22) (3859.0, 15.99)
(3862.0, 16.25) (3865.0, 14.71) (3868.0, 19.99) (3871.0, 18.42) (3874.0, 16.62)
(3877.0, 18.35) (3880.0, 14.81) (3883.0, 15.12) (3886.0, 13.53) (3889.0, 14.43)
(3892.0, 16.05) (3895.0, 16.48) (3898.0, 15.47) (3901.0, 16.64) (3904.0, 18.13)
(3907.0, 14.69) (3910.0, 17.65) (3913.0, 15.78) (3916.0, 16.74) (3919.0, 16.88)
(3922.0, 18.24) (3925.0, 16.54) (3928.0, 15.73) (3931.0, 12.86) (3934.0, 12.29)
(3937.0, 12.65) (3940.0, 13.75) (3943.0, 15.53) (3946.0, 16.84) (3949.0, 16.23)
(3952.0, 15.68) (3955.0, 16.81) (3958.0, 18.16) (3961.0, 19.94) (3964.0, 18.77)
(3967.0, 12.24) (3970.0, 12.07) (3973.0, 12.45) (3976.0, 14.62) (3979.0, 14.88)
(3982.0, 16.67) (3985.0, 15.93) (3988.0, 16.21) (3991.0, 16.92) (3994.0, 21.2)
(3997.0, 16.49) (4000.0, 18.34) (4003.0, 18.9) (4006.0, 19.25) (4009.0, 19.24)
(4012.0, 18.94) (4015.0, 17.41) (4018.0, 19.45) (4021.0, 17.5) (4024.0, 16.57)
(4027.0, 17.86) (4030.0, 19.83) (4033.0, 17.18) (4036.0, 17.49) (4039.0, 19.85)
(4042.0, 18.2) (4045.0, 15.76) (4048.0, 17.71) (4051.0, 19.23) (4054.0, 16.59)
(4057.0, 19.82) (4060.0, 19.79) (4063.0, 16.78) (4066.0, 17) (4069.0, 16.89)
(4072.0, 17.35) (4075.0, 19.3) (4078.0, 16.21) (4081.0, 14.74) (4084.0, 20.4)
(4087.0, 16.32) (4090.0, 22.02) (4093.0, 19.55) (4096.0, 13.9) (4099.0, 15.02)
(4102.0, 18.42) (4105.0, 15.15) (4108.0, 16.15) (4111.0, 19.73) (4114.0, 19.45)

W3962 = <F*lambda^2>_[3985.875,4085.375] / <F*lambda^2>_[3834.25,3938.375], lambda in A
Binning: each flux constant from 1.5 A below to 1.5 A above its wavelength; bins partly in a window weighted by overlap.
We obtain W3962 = 1.26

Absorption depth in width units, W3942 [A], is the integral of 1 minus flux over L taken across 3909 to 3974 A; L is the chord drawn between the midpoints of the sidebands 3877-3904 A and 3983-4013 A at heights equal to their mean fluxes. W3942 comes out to 4.5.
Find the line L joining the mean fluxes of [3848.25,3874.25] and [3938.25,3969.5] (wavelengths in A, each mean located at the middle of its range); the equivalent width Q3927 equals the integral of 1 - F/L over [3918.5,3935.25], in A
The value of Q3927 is 0.8 A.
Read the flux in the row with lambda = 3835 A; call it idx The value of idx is 11.85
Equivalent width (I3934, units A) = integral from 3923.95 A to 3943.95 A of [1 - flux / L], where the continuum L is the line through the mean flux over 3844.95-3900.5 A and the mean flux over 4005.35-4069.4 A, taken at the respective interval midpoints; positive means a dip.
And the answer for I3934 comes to 3.0 A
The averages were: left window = 15.7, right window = 18.1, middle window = 14.1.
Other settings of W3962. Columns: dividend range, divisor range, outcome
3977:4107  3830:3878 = 1.30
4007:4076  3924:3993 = 1.22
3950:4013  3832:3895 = 1.19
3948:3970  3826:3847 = 1.37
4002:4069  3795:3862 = 1.40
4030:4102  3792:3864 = 1.39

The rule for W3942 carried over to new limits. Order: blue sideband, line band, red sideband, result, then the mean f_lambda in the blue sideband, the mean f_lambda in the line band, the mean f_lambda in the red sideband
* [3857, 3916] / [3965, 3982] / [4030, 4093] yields 3.39 A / 16.3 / 13.7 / 18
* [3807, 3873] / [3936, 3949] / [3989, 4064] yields 1.48 A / 15.2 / 14.9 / 18.2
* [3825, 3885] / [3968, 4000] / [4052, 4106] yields 1.21 A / 14.9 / 15.8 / 17.6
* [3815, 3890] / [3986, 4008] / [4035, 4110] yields -1.89 A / 15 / 18.2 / 17.6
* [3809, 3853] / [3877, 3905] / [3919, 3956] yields -1.40 A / 14.6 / 15.7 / 15.3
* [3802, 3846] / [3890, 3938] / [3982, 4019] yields 1.61 A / 14.6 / 15.8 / 18.1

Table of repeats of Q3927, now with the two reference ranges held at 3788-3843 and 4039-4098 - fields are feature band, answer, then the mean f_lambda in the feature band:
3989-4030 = -3.31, 18.3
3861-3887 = -2.40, 16.5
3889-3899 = -0.27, 15.8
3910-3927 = -1.26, 16.9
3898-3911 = -0.90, 16.6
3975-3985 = 0.64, 15.5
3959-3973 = 0.75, 15.5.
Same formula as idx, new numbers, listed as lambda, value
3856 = 13.22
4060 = 19.79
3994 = 21.2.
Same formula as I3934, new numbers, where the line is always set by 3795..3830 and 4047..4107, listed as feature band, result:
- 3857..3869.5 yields -0.9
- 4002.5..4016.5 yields -1.5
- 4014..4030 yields -0.8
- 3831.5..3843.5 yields 2.3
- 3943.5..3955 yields 0.1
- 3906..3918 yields -0.2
